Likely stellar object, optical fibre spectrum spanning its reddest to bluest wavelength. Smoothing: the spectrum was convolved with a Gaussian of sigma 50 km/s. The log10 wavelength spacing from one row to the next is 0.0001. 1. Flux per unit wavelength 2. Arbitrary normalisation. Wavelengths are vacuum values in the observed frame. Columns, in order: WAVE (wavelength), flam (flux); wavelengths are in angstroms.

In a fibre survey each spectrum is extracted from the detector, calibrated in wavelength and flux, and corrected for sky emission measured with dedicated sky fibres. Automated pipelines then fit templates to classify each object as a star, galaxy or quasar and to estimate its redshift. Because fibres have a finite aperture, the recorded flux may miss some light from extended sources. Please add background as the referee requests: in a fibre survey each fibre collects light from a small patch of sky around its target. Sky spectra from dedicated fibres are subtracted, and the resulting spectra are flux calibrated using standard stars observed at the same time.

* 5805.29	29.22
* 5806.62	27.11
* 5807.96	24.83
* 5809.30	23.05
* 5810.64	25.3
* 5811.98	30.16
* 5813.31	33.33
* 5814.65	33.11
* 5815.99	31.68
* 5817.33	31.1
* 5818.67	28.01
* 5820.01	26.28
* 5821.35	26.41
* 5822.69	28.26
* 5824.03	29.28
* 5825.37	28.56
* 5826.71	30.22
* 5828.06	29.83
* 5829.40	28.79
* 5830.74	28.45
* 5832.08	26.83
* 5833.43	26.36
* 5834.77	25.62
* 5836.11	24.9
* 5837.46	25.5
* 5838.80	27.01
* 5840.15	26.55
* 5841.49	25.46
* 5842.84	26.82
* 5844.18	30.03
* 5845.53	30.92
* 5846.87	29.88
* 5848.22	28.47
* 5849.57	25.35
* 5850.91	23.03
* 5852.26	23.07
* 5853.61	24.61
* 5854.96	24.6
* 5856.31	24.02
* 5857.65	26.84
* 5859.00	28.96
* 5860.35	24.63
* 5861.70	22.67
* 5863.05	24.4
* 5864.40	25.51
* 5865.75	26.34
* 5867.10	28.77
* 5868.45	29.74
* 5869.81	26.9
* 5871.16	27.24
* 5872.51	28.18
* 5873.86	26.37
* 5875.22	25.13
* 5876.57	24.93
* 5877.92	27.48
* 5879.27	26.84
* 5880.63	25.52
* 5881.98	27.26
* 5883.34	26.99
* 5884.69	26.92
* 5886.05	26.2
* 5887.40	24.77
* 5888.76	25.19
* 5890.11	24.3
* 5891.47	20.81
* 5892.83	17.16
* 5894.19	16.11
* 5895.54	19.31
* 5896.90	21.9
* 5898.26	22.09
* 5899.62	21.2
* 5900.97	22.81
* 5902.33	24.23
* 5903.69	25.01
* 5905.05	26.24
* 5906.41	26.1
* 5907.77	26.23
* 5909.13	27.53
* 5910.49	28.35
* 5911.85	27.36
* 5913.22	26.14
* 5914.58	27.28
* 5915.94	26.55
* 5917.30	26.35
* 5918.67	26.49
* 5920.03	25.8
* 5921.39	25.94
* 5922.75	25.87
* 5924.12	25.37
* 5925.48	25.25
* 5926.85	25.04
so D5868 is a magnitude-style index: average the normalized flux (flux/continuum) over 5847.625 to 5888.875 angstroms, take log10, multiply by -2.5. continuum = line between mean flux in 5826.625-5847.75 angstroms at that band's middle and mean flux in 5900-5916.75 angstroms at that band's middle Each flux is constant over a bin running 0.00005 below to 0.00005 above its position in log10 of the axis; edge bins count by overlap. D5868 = 0.04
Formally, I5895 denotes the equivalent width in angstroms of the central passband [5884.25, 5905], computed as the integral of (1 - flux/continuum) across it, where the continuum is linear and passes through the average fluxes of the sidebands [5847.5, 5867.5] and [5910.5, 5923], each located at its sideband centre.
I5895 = 2.8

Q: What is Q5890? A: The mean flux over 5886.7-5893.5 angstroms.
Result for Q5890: 22.5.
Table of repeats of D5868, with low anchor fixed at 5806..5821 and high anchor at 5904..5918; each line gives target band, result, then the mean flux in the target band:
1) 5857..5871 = 0.044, 26.5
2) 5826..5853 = 0.035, 27.1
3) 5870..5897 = 0.114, 24.5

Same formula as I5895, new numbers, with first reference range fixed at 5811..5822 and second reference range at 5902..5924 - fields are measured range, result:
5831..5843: 1.2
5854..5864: 1.1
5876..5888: 0.5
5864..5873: 0.1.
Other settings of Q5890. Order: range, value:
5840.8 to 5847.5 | 28.6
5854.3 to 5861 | 25.8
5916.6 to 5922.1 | 26.2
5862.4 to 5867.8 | 26.3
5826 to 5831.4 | 29.3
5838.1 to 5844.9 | 27.2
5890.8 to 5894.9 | 18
